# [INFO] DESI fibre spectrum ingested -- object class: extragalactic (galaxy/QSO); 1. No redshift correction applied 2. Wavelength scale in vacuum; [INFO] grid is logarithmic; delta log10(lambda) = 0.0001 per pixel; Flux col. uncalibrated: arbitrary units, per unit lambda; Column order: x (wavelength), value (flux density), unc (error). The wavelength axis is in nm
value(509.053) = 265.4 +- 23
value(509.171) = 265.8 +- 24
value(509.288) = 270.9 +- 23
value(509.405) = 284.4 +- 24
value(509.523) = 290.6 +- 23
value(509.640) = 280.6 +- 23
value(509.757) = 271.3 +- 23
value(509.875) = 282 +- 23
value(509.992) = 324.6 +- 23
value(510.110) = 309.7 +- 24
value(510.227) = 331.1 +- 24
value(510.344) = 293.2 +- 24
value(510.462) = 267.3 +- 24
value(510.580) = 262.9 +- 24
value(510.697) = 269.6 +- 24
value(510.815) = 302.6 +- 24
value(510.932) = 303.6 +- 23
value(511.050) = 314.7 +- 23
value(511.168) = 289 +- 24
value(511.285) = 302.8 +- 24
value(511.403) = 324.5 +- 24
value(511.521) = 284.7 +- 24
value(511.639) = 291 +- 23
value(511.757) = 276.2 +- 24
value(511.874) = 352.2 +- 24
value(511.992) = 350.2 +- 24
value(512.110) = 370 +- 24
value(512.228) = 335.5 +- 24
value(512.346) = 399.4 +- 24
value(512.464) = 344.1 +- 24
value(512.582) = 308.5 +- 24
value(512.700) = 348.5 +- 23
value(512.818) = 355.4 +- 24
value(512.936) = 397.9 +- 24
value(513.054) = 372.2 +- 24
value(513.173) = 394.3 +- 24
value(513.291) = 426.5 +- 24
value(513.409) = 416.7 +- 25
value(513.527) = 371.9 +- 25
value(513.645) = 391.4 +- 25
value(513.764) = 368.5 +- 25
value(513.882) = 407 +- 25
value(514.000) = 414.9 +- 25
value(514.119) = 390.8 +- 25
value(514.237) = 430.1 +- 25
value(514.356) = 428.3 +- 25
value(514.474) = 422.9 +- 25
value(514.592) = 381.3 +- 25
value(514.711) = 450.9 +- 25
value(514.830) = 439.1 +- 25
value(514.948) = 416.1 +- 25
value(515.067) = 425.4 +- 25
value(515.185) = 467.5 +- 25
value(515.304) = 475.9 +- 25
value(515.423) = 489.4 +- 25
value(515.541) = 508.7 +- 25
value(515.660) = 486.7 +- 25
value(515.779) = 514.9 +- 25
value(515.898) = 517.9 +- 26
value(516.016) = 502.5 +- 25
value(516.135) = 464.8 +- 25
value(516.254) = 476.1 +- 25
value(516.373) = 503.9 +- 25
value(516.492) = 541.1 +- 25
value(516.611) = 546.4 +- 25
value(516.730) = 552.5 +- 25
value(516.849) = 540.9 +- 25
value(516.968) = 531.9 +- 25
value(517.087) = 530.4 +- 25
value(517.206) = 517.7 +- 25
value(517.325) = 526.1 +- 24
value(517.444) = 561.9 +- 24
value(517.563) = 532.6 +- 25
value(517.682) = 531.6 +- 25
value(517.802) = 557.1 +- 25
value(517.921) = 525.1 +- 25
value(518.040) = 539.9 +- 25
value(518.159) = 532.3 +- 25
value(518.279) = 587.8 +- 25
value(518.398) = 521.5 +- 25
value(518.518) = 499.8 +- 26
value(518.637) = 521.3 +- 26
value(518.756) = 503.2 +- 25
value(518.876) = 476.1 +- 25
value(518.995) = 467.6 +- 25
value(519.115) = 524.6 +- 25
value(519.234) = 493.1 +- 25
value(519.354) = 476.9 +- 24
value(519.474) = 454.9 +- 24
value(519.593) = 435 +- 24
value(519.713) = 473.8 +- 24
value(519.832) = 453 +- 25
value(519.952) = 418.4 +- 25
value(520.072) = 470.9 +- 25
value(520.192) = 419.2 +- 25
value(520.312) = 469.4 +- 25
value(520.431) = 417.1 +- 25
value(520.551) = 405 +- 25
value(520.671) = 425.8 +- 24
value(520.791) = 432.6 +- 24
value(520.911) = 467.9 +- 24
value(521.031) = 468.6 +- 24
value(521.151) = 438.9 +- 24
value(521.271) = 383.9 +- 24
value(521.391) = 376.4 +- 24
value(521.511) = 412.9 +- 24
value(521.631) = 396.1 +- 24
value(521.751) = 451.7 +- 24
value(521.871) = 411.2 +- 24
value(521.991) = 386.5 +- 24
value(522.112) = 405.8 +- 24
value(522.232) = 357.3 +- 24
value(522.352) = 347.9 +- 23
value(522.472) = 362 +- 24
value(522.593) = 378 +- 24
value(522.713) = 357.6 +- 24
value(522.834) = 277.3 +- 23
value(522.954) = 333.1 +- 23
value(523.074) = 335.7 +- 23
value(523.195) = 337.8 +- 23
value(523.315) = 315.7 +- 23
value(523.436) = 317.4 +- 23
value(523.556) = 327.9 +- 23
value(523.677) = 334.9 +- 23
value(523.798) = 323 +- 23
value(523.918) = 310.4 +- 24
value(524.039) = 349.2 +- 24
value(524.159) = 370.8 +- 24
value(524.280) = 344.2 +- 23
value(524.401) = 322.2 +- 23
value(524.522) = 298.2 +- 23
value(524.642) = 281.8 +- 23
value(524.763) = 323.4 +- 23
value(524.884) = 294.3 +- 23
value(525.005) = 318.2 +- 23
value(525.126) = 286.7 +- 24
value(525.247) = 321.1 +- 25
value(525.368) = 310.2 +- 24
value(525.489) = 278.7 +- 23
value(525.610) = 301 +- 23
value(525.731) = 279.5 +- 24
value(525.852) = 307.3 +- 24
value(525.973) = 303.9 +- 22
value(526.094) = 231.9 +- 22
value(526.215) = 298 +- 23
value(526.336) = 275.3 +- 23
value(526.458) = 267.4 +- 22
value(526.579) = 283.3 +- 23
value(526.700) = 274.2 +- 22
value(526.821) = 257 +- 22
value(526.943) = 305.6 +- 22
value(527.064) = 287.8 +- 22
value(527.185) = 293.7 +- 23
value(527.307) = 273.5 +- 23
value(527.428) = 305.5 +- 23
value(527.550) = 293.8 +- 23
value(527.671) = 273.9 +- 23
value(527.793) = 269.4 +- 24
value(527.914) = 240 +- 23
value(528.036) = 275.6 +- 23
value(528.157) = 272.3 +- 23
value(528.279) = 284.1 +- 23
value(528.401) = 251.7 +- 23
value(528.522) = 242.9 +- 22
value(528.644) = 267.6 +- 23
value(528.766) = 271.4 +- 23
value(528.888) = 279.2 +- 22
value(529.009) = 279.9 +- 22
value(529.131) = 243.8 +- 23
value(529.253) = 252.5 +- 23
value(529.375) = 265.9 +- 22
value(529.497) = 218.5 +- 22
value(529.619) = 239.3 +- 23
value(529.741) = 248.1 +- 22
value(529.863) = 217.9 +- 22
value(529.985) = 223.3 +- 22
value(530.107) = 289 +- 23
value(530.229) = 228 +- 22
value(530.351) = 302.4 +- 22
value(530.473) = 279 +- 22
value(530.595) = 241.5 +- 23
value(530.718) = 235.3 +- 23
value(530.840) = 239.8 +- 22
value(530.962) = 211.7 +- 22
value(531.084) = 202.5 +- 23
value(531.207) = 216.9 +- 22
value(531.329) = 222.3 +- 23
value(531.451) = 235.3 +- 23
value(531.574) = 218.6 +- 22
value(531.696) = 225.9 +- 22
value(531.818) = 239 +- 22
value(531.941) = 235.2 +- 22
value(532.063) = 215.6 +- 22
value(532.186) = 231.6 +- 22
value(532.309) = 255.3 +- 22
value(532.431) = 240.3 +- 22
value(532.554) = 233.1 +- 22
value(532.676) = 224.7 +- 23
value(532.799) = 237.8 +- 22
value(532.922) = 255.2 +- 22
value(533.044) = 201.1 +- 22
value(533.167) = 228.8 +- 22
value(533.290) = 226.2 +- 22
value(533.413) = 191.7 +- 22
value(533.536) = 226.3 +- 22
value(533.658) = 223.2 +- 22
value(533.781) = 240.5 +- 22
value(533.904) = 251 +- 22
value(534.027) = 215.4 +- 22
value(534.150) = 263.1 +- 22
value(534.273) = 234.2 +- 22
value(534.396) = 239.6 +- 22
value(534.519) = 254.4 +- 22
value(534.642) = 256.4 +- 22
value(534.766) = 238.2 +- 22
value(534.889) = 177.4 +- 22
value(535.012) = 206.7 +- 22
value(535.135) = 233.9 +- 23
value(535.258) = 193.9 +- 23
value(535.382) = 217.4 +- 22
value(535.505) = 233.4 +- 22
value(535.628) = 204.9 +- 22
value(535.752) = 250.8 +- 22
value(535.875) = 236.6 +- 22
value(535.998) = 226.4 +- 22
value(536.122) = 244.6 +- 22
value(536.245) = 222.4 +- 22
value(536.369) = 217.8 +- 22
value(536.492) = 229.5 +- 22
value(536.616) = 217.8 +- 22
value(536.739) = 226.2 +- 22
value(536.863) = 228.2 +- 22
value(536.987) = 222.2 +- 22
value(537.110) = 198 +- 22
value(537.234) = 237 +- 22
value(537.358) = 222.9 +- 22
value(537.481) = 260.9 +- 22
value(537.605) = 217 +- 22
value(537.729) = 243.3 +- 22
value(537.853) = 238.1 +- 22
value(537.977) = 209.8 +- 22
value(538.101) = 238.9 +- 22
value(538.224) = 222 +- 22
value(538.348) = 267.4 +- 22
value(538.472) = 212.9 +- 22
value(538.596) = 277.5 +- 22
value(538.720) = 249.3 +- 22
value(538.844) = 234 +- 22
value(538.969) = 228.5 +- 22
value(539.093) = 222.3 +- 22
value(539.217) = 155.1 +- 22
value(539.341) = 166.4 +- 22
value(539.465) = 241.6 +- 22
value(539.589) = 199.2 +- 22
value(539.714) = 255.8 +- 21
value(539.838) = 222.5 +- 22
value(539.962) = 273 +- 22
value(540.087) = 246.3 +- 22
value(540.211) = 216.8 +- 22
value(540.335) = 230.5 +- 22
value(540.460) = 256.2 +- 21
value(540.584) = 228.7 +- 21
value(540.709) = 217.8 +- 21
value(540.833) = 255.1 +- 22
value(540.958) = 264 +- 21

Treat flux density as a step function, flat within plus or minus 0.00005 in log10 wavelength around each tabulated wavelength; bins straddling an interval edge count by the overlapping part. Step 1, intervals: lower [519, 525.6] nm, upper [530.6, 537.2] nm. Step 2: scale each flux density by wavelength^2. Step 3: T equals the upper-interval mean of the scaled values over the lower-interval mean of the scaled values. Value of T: 0.6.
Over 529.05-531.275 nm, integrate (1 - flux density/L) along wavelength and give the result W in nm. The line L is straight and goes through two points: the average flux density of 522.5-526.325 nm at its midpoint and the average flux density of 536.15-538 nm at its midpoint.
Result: 0.26 nm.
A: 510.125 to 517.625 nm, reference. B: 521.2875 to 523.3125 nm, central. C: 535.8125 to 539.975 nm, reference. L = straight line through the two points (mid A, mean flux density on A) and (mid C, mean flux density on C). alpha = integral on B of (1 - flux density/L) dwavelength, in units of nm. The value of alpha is -0.13 nm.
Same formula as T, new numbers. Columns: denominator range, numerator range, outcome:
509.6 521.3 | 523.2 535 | 0.65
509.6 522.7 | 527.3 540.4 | 0.60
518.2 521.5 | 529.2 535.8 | 0.53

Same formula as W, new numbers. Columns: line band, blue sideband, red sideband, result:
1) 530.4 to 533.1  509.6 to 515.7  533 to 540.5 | 0.26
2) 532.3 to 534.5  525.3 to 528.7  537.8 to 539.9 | 0.16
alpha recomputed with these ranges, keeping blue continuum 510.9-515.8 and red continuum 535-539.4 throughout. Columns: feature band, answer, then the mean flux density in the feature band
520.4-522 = -0.419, 421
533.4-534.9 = 0.069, 235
